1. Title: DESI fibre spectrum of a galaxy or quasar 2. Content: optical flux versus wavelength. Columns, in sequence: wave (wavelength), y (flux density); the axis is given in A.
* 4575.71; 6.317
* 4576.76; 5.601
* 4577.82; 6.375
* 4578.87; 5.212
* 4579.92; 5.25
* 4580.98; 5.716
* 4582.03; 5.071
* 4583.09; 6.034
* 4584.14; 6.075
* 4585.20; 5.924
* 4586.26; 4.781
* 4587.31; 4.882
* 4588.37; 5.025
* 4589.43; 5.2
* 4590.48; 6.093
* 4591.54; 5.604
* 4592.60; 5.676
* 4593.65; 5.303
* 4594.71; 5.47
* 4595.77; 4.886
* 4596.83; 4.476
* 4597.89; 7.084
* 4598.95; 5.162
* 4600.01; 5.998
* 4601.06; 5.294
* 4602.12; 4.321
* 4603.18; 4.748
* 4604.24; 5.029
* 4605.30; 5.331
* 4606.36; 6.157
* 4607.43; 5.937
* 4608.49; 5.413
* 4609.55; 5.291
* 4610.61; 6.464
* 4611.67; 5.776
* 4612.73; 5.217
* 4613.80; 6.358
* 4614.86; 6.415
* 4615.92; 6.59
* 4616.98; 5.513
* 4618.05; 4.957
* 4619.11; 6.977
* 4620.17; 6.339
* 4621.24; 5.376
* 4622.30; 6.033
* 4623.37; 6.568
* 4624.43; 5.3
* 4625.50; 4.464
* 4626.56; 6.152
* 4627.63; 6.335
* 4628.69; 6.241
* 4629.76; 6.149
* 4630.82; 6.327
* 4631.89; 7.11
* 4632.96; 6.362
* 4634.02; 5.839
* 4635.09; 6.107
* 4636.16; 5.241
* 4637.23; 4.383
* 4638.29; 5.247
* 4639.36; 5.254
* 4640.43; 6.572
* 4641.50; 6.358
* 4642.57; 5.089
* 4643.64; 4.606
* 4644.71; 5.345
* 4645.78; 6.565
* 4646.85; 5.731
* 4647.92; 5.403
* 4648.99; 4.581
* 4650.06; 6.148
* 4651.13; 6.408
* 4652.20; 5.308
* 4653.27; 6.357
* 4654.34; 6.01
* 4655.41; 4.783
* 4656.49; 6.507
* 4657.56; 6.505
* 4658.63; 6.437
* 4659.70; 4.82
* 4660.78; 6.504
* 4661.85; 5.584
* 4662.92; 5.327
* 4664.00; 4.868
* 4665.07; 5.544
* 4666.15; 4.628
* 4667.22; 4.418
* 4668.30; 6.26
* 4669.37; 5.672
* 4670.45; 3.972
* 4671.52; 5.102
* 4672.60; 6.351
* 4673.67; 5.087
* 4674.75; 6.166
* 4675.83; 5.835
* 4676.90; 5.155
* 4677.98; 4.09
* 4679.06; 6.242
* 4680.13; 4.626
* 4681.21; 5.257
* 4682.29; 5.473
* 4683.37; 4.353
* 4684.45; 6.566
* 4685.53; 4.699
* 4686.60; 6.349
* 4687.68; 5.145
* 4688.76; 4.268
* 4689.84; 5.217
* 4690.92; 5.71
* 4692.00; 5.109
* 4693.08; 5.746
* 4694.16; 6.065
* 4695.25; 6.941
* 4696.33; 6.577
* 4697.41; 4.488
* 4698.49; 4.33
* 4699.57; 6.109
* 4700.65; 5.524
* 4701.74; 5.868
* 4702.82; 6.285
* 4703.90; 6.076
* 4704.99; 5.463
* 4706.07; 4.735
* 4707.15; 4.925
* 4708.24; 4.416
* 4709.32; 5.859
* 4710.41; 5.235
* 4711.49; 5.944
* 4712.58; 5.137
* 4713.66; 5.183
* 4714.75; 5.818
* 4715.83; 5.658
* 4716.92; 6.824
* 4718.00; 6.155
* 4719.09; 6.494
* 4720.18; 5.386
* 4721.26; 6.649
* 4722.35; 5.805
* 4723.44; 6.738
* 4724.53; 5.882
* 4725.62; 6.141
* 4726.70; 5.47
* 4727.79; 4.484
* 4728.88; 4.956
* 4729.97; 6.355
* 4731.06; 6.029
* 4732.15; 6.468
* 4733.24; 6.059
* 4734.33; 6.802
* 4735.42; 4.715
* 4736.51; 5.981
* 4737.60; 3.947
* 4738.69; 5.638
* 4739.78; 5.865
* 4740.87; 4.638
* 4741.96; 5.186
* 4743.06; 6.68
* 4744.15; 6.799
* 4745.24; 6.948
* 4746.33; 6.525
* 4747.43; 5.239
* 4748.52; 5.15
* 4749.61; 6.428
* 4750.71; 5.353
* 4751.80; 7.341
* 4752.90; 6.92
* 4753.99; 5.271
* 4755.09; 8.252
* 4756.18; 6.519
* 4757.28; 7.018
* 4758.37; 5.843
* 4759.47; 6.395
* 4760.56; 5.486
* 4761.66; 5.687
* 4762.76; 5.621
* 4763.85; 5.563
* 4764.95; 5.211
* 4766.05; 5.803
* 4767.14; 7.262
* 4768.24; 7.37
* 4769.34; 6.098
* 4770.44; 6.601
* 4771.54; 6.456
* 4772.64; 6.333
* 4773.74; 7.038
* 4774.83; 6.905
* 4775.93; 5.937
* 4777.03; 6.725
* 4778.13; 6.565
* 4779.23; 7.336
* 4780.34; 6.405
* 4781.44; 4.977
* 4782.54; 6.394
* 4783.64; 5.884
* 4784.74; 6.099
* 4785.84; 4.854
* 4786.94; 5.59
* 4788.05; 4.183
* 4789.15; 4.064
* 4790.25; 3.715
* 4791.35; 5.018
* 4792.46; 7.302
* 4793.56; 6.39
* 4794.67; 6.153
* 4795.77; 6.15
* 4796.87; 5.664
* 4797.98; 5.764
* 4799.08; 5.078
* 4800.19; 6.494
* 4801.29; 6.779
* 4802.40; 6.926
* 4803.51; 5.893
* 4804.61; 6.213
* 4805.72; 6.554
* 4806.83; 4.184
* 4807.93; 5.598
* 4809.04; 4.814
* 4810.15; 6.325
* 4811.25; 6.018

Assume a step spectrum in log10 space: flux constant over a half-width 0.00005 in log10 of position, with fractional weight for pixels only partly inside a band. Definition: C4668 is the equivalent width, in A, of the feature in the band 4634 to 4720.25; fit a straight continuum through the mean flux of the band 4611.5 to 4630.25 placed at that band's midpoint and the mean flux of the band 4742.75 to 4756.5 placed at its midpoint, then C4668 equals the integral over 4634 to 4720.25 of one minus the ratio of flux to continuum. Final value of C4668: 8.5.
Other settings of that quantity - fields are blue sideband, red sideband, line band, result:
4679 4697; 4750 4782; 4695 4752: 1.42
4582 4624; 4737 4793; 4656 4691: 2.30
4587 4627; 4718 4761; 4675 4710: 2.58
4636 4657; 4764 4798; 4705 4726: 0.30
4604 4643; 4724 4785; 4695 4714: 1.63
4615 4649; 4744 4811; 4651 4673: 1.09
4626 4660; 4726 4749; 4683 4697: 0.42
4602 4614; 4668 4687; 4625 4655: -1.73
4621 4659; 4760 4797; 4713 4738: 0.32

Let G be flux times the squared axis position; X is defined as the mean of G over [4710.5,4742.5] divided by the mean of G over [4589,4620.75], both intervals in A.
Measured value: 1.1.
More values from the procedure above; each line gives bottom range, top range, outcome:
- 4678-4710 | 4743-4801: 1.16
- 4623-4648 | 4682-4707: 0.98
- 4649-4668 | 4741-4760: 1.16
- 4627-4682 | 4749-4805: 1.14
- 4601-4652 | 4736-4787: 1.13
